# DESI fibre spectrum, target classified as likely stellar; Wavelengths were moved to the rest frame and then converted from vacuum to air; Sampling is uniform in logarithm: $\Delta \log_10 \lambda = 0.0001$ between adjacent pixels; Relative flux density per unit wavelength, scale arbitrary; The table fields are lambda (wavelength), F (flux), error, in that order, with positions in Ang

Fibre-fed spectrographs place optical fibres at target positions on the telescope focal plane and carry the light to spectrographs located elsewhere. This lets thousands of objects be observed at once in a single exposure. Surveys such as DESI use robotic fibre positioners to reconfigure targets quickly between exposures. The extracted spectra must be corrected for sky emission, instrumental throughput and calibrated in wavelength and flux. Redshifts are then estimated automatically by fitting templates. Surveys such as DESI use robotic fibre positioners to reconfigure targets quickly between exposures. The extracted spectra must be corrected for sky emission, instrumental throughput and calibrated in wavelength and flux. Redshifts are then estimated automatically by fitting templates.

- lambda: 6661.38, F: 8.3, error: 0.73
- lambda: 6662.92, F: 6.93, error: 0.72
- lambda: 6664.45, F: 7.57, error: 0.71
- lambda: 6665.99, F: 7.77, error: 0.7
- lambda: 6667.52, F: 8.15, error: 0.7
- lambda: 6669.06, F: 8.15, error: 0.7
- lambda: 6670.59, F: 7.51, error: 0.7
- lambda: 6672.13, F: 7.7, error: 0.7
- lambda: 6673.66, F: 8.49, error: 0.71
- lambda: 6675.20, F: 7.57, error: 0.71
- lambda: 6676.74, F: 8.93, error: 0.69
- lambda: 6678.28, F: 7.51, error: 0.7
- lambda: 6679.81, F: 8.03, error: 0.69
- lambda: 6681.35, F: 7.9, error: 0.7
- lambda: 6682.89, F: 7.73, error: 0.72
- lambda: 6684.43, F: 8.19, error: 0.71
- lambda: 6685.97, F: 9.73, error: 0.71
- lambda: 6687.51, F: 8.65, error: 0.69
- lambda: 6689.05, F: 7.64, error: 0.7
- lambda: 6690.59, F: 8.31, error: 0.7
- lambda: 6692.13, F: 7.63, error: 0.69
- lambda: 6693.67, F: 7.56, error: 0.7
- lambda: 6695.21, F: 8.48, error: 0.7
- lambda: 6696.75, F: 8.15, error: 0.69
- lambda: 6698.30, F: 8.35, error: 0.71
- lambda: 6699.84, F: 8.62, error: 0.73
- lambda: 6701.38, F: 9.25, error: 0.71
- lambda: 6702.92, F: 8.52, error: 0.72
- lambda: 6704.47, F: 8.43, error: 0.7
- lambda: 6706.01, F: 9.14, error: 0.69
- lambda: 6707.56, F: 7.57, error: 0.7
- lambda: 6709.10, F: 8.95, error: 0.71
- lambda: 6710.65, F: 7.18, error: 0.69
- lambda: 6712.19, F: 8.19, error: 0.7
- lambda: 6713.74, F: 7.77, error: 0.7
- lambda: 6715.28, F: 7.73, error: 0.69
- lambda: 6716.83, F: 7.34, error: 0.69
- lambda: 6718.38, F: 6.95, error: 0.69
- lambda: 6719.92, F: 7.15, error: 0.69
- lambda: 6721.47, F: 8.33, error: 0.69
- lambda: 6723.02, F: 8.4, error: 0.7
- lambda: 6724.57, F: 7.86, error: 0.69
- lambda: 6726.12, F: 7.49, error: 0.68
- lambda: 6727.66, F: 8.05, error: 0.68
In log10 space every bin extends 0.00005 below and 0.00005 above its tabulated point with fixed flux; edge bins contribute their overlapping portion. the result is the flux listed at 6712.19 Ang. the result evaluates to 8.19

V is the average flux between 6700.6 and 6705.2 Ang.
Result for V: 8.74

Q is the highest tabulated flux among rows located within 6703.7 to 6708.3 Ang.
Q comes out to 9.14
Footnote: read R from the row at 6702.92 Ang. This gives 8.52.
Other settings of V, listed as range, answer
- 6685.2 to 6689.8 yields 8.68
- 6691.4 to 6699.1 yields 8.04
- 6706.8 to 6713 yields 7.97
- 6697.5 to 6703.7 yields 8.68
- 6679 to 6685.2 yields 7.96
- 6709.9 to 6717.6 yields 7.65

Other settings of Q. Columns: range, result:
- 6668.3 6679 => 8.93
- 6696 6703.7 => 9.25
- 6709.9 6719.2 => 8.19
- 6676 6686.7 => 9.73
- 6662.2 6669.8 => 8.15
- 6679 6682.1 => 8.03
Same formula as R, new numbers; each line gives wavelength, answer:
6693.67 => 7.56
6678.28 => 7.51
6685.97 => 9.73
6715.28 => 7.73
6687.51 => 8.65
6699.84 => 8.62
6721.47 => 8.33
